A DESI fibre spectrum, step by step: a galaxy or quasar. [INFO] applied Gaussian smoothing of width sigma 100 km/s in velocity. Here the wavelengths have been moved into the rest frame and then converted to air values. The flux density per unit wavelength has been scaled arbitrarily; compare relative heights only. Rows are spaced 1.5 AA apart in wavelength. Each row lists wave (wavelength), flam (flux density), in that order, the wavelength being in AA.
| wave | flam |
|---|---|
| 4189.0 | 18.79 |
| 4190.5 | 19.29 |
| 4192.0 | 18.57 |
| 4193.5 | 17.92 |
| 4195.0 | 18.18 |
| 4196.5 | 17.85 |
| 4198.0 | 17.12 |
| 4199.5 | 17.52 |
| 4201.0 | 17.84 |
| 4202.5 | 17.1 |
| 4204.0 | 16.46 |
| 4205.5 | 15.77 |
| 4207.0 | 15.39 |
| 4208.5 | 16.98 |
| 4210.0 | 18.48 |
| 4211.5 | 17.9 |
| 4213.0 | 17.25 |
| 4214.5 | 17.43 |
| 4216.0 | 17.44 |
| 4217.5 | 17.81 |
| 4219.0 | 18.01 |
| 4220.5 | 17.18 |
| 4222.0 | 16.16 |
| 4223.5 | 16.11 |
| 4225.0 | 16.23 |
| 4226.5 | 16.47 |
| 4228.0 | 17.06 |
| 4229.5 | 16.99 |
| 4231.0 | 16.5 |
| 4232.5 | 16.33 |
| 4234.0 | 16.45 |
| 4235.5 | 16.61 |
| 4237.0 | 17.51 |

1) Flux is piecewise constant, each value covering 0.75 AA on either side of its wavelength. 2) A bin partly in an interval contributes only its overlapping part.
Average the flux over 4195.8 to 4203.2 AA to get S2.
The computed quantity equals 17.5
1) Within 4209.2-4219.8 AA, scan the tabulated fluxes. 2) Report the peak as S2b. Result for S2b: 18.48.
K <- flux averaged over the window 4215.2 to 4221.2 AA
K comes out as 17.6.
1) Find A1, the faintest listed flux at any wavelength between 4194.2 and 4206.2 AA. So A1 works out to 15.77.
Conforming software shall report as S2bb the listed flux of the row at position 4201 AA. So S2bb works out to 17.84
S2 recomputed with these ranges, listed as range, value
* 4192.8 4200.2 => 17.7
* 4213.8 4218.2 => 17.6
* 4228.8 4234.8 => 16.6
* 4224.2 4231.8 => 16.6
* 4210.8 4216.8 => 17.5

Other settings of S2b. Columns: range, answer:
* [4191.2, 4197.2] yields 18.57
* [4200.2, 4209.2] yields 17.84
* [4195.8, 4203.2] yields 17.85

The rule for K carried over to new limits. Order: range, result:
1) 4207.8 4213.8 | 17.7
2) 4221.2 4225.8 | 16.2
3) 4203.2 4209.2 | 16.2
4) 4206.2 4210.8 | 16.9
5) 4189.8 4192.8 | 18.9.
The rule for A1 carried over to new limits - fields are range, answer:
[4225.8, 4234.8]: 16.33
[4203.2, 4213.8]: 15.39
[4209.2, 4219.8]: 17.25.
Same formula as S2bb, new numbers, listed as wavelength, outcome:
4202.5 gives 17.1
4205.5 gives 15.77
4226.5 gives 16.47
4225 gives 16.23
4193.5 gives 17.92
